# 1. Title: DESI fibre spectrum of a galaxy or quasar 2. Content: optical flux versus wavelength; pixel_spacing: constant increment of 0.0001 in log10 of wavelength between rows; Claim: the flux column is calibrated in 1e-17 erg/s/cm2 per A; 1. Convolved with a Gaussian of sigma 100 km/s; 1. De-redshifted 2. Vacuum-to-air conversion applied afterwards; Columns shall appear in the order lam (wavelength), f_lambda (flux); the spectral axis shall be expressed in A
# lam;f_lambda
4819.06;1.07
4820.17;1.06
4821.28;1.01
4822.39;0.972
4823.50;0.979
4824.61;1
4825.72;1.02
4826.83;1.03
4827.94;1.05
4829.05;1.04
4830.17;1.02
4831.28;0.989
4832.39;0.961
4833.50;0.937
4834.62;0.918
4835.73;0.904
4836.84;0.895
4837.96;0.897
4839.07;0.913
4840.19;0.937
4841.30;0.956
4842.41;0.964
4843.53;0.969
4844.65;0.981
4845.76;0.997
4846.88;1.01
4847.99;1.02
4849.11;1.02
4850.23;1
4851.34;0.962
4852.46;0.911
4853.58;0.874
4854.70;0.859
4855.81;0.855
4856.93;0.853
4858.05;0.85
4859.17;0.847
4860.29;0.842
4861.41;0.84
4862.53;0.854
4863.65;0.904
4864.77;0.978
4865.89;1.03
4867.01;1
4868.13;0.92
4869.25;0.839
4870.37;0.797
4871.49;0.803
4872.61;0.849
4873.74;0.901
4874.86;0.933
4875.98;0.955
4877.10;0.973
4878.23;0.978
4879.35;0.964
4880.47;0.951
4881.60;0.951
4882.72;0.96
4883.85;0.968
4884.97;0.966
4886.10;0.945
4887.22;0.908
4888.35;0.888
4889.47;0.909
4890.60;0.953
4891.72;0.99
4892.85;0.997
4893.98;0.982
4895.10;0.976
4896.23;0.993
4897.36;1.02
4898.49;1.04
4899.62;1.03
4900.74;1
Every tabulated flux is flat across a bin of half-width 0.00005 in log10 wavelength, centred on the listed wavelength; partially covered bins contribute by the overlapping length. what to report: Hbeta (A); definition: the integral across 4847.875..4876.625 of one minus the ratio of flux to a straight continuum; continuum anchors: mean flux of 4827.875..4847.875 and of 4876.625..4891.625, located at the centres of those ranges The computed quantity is 1.6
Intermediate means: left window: 0.962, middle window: 0.902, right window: 0.948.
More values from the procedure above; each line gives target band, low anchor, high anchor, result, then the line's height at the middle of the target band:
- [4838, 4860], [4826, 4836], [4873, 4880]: 0.9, 0.971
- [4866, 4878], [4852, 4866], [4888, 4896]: 0.1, 0.911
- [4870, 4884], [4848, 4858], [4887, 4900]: 0.4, 0.952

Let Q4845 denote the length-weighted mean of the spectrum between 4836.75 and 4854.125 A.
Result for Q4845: 0.958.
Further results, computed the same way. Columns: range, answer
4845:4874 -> 0.909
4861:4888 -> 0.924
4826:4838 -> 0.971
